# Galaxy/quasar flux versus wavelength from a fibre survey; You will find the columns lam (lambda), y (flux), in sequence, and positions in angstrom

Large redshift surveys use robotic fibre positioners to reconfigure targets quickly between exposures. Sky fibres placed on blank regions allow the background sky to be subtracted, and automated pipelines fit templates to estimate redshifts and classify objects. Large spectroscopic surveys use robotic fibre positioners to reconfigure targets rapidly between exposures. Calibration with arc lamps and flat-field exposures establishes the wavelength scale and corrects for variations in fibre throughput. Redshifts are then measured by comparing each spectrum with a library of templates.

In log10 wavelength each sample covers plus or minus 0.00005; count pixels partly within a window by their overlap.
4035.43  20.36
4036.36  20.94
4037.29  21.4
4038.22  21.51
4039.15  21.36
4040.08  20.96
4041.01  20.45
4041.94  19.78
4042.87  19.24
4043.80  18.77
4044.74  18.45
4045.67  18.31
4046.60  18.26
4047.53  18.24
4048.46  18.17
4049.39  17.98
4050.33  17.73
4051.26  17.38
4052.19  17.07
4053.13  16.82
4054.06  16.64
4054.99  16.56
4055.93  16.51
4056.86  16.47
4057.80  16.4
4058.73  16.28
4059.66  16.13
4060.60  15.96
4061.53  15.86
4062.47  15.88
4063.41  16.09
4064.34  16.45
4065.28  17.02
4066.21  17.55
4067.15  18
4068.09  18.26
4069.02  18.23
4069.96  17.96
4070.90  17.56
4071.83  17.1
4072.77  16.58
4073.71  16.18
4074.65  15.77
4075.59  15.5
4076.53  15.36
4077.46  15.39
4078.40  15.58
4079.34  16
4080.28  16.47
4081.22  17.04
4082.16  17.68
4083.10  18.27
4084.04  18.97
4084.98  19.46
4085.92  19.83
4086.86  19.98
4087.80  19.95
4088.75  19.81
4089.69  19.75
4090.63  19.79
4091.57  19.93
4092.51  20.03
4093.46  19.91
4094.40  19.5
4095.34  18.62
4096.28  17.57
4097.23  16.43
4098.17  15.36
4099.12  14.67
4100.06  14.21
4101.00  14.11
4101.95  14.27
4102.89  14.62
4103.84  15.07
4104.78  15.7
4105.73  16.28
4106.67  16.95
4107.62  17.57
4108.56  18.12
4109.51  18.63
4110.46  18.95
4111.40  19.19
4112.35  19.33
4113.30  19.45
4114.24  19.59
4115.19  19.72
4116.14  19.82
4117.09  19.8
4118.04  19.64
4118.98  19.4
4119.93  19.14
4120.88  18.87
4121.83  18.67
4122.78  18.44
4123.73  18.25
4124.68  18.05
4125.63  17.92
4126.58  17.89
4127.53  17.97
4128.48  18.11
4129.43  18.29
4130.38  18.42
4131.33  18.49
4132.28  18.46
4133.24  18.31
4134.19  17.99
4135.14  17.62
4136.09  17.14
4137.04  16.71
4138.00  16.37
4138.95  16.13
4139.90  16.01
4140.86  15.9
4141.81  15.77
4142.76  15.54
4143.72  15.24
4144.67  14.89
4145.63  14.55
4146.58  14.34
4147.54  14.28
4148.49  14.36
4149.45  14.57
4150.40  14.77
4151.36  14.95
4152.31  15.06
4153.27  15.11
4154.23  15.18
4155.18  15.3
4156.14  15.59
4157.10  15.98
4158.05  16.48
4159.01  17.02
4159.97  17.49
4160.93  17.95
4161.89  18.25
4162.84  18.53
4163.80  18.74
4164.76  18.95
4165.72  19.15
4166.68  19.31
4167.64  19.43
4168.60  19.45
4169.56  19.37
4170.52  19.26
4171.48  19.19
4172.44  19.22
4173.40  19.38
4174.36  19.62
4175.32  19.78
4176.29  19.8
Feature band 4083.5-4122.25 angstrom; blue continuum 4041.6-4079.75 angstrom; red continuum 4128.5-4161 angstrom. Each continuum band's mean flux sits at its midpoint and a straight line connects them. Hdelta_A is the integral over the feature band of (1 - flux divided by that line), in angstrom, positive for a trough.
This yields -3.7 angstrom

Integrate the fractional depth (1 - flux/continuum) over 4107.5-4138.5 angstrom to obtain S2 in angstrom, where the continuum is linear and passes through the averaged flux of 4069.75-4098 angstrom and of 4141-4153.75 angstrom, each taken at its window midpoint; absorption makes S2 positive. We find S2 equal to -4.7 angstrom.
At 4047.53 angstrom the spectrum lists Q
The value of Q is 18.24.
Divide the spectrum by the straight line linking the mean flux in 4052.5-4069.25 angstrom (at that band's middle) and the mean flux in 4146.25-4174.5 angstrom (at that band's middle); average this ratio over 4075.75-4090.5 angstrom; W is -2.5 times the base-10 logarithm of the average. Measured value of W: -0.071 mag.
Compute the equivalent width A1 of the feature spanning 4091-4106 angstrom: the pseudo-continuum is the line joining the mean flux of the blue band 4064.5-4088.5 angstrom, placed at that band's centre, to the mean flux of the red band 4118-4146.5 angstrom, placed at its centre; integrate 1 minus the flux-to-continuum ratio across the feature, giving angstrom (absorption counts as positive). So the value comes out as 0.6 angstrom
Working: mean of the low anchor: 17.4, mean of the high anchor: 17.4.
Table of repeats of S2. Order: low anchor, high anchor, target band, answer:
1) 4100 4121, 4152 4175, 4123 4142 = 0.35 angstrom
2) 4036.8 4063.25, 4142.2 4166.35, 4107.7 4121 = -1.89 angstrom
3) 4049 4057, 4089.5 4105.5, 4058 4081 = 0.61 angstrom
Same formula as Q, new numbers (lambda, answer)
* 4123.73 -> 18.25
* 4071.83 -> 17.1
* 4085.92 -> 19.83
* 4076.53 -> 15.36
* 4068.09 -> 18.26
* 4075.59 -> 15.5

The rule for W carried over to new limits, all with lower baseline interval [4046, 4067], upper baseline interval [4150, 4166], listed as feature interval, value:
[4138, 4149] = 0.10 mag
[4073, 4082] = 0.06 mag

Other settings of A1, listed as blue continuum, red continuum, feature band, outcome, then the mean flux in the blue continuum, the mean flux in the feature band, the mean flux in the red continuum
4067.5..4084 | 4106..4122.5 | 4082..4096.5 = -1.5 angstrom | 16.8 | 19.4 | 19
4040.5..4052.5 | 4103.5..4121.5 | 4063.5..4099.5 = 1.5 angstrom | 18.5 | 17.7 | 18.5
